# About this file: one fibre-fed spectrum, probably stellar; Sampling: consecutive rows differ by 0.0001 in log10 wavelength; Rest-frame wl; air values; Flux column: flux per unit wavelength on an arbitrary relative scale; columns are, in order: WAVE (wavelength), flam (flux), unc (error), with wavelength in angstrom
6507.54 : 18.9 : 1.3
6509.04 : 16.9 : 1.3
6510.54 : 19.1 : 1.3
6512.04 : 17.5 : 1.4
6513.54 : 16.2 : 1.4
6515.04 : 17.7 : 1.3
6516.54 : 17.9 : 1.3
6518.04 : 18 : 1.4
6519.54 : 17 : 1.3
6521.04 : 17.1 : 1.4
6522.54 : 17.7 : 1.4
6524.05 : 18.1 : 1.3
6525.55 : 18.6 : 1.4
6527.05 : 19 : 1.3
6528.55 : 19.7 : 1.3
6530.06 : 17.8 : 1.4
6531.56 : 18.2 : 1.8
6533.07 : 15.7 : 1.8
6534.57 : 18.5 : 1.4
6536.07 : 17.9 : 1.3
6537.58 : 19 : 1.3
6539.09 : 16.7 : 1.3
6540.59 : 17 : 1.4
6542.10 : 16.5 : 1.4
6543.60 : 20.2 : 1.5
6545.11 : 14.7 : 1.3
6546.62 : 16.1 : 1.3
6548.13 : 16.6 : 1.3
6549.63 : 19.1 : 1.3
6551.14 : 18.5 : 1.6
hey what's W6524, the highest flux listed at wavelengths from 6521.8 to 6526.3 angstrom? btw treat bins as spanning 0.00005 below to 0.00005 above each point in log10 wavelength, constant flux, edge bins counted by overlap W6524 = 18.6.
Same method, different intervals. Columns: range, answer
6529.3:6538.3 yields 19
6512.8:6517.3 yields 17.9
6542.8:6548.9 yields 20.2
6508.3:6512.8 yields 19.1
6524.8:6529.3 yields 19.7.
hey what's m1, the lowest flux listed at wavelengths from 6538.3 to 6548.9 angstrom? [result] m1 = 14.7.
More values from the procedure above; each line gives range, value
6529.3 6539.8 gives 15.7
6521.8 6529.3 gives 17.7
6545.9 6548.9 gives 16.1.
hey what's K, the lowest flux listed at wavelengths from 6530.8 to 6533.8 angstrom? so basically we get 15.7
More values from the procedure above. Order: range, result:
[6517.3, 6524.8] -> 17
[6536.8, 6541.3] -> 16.7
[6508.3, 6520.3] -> 16.2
